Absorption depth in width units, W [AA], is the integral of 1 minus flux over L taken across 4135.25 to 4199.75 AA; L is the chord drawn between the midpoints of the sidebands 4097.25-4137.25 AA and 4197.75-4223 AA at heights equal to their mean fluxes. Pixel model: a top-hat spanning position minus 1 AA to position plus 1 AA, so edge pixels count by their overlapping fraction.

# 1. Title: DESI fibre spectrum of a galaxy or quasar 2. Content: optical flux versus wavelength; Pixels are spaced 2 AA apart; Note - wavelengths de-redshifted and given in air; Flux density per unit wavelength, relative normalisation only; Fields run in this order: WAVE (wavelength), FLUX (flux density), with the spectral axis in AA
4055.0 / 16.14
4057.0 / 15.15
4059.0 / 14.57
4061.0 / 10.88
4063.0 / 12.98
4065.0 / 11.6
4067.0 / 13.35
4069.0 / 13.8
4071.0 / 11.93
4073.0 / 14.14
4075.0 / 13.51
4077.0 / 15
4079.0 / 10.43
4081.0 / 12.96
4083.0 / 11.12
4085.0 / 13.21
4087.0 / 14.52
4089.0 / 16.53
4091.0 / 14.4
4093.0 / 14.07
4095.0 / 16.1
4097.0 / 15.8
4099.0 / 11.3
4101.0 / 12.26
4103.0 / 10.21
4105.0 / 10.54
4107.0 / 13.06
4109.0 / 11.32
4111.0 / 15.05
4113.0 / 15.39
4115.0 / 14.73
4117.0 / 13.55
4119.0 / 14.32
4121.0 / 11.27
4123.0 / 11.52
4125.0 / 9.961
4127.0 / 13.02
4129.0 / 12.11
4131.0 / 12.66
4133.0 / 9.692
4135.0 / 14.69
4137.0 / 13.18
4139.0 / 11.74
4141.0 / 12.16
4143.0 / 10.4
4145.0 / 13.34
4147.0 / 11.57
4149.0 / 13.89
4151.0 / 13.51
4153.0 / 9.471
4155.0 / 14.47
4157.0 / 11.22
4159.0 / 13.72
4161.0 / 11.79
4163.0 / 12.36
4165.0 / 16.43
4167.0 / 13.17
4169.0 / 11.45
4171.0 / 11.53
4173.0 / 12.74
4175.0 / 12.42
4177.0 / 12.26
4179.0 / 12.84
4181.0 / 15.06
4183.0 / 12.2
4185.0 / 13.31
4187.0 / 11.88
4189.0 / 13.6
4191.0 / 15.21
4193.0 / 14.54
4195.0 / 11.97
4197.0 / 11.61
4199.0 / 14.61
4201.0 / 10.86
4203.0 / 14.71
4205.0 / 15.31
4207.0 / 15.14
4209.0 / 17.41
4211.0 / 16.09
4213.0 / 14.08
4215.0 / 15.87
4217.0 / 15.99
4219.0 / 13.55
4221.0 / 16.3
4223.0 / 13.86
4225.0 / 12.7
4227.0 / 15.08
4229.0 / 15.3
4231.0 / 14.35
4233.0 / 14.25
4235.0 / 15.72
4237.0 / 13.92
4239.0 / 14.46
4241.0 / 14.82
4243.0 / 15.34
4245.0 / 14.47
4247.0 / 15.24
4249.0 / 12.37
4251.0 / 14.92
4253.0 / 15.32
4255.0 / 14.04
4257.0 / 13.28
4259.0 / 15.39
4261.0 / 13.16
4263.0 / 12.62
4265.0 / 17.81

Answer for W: 4.67 AA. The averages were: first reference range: 12.5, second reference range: 14.9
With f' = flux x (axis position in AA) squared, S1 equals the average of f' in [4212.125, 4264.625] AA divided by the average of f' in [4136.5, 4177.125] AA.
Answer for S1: 1.2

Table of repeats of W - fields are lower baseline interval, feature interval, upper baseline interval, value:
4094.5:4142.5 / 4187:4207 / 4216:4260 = 0.5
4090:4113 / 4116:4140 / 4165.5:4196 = 1.5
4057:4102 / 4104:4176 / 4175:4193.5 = 4.2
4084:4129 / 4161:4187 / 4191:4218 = 2.2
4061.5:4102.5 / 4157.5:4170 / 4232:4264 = 0.7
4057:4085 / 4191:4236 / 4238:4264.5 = -1.6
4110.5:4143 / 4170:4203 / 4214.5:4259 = 1.8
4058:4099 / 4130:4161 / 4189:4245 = 3.6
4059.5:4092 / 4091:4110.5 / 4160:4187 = 0.3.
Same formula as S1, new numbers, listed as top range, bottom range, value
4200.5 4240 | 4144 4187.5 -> 1.19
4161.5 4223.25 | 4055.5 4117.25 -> 1.09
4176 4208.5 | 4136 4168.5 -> 1.09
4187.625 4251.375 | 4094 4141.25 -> 1.19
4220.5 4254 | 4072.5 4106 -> 1.18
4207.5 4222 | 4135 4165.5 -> 1.27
